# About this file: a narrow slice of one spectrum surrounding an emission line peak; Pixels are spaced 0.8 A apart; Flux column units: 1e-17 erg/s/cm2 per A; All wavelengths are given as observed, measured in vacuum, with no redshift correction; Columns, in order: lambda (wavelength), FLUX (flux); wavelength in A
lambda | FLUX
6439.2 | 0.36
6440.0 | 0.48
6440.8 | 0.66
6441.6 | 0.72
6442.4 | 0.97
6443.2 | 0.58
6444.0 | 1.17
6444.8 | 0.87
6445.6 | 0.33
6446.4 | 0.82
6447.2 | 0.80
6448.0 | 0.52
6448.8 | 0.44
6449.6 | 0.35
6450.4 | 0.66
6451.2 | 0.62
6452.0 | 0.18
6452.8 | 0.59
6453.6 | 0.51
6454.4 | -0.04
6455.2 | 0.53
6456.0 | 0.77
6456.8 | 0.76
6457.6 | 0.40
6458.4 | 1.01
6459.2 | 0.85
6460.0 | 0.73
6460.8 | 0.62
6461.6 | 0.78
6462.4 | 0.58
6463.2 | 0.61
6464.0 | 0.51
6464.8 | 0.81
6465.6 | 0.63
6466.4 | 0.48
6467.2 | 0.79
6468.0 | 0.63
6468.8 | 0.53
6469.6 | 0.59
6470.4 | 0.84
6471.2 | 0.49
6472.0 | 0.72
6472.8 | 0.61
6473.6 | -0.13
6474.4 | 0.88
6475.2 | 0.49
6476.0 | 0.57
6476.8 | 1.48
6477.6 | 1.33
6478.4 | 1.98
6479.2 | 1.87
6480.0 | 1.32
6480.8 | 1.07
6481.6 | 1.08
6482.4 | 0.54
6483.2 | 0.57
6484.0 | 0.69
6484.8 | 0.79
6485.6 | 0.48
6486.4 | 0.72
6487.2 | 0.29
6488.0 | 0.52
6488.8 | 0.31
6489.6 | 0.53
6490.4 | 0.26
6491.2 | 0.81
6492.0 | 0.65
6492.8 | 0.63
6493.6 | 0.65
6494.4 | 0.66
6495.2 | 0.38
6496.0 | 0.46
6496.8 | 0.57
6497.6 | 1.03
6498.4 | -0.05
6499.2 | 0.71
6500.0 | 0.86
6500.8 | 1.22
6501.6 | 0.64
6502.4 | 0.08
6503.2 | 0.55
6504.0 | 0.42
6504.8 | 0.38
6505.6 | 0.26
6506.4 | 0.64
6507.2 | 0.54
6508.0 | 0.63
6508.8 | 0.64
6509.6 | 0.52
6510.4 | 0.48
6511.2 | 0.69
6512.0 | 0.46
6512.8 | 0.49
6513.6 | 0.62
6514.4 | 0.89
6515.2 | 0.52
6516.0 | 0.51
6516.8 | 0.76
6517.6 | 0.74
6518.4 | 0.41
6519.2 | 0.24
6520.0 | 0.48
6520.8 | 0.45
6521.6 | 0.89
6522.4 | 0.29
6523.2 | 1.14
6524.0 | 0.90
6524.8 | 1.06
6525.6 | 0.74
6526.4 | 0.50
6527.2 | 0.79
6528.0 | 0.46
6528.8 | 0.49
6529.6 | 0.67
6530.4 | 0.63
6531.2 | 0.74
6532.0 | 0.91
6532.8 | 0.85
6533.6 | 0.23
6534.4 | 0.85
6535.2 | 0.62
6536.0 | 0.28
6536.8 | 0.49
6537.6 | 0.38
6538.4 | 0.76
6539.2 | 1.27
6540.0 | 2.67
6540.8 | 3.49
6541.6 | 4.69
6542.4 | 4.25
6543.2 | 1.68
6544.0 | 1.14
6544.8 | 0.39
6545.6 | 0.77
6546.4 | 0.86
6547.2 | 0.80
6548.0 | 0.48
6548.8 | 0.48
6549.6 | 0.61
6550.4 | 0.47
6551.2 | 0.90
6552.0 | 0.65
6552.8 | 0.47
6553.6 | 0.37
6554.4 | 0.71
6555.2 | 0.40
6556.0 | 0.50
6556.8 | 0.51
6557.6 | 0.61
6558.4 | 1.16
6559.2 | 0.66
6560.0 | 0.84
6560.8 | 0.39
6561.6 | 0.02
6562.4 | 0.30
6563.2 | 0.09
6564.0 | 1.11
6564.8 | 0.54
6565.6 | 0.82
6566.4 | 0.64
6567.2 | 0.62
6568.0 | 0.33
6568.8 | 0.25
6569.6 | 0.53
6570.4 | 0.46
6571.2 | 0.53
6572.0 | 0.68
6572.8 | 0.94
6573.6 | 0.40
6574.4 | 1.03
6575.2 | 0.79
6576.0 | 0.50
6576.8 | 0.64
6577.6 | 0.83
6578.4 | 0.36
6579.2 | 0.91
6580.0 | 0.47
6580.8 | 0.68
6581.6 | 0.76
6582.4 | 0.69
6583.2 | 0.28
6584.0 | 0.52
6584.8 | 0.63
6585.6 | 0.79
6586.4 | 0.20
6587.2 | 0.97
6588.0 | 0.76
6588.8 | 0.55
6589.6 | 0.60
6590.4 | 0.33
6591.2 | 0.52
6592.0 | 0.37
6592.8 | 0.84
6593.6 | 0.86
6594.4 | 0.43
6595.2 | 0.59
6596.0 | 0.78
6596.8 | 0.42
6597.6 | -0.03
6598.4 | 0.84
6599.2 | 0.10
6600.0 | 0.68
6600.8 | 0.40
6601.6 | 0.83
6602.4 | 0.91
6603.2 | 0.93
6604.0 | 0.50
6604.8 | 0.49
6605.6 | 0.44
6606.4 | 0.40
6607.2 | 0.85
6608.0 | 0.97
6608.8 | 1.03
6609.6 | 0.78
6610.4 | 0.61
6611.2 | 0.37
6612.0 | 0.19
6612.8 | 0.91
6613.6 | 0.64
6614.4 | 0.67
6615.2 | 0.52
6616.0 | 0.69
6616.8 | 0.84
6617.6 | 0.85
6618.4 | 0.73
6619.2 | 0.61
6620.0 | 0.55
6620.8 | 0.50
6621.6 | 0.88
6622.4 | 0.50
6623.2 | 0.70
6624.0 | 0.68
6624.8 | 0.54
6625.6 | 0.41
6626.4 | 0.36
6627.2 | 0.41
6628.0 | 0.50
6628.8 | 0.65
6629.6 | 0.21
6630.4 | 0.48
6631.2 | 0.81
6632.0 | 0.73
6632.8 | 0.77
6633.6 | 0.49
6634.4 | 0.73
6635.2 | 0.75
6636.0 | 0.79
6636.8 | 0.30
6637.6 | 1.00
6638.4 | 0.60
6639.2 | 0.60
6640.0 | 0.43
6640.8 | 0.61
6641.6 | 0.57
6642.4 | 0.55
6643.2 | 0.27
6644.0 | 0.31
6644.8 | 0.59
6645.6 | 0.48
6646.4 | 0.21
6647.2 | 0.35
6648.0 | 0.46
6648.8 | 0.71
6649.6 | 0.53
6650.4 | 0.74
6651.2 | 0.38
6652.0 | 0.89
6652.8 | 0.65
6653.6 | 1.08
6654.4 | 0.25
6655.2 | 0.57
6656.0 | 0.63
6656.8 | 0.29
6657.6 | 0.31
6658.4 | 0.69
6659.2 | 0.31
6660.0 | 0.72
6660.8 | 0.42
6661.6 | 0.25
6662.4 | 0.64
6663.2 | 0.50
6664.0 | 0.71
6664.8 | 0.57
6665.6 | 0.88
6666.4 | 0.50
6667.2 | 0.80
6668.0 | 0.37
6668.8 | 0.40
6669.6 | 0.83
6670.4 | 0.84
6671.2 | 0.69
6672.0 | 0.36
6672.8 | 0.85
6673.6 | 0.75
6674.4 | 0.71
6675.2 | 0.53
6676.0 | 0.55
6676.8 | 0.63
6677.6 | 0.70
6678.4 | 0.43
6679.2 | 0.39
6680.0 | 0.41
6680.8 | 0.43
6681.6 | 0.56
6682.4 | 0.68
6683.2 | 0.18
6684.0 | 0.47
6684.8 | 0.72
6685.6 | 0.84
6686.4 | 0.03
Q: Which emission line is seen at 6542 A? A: [O III] 5007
